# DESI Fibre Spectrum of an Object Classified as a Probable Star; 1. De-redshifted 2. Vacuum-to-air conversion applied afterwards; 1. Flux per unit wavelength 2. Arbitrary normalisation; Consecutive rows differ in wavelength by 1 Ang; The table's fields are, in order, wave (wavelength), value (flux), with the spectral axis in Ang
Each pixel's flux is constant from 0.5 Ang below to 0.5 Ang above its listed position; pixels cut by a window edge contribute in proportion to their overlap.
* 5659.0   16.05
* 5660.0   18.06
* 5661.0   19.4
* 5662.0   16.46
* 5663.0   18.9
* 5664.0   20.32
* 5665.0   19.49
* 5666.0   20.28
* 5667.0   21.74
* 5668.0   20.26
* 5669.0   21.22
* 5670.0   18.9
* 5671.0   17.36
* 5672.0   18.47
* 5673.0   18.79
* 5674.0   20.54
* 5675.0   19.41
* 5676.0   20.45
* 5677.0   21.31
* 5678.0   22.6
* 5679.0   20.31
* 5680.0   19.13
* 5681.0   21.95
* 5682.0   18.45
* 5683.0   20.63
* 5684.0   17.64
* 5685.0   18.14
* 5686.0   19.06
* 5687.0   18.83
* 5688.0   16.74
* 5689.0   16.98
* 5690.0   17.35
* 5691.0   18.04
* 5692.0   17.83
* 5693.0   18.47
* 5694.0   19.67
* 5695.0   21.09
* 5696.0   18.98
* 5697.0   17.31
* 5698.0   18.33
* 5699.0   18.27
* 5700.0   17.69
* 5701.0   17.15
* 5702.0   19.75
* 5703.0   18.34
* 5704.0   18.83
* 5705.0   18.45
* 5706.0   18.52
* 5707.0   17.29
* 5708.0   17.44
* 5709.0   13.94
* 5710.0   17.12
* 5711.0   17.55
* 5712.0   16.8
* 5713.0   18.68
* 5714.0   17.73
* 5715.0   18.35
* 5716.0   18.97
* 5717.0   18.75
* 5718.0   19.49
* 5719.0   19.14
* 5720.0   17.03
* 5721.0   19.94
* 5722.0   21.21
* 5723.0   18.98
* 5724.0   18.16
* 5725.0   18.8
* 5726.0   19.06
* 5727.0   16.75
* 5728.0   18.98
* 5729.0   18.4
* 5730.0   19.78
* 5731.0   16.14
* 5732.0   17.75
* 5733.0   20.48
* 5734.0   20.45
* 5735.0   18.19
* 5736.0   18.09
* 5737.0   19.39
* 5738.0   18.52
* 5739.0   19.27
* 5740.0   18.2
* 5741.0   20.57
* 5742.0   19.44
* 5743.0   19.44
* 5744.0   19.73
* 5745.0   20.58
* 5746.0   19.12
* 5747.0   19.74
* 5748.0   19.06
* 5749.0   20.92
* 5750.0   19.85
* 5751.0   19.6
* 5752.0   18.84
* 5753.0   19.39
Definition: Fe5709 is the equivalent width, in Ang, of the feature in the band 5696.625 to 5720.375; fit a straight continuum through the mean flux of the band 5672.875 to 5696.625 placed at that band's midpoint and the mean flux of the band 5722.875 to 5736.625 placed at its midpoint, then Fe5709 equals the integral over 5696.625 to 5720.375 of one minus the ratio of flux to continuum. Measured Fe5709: 1.2 Ang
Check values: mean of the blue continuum 19.3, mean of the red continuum 18.6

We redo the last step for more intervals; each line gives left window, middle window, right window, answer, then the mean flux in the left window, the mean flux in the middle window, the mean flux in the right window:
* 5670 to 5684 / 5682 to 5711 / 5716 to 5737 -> 1.9 Ang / 19.8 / 18.1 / 18.8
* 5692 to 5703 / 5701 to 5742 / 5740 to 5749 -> 1.5 Ang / 18.6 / 18.5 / 19.7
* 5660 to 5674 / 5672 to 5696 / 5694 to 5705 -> -0.4 Ang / 19.3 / 19.3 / 18.6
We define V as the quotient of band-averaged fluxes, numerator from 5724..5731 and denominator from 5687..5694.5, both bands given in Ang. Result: 1.03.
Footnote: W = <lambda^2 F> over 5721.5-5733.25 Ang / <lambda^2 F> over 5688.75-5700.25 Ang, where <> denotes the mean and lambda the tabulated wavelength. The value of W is 1.03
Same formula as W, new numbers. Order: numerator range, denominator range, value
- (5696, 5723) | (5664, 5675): 0.94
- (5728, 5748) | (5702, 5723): 1.06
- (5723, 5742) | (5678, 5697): 1.01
